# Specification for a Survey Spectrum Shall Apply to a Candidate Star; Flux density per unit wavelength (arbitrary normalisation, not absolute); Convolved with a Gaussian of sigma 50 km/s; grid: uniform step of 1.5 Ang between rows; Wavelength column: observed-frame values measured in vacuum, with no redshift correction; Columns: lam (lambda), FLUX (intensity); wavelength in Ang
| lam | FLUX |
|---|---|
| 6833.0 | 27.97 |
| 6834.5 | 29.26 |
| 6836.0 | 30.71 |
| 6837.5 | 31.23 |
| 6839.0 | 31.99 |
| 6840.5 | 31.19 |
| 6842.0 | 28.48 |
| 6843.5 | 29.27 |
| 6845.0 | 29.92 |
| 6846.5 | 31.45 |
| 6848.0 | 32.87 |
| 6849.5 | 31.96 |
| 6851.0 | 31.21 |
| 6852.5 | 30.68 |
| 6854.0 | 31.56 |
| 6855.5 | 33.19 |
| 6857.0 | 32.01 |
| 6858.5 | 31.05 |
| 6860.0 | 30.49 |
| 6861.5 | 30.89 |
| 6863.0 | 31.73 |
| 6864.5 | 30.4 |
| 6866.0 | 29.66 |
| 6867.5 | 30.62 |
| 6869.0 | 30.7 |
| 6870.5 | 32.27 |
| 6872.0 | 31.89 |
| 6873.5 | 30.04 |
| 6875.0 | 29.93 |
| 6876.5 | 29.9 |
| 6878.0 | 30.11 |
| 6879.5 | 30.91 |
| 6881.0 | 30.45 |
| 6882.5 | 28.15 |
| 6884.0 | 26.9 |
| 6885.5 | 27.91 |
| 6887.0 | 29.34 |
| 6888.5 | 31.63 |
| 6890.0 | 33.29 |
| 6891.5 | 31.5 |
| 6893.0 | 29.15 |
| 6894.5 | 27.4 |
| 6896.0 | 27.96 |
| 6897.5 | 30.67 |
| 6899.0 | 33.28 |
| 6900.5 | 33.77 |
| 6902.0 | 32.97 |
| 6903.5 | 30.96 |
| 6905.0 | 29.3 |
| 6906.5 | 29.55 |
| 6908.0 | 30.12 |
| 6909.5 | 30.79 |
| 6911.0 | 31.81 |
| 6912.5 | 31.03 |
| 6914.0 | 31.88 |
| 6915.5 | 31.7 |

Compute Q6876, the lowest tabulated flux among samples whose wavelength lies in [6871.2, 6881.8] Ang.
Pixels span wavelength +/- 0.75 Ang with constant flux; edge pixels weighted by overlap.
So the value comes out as 29.9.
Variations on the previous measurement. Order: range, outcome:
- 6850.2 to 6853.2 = 30.68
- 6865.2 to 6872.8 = 29.66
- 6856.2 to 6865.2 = 30.4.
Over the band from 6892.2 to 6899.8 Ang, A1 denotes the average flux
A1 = 29.7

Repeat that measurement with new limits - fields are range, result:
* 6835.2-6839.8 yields 31.3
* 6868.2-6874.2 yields 31.2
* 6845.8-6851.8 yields 31.9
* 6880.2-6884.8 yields 28.5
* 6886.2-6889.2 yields 30.4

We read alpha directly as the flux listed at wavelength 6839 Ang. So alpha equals 31.99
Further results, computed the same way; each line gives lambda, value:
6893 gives 29.15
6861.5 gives 30.89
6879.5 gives 30.91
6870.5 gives 32.27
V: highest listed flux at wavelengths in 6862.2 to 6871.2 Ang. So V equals 32.27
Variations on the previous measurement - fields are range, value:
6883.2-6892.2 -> 33.29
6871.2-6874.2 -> 31.89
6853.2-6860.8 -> 33.19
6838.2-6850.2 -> 32.87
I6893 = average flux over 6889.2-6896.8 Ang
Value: 29.9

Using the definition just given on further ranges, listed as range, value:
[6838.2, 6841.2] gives 31.6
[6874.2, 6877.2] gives 29.9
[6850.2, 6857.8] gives 31.7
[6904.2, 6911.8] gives 30.3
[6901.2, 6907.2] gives 30.7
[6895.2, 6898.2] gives 29.3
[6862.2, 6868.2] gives 30.6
